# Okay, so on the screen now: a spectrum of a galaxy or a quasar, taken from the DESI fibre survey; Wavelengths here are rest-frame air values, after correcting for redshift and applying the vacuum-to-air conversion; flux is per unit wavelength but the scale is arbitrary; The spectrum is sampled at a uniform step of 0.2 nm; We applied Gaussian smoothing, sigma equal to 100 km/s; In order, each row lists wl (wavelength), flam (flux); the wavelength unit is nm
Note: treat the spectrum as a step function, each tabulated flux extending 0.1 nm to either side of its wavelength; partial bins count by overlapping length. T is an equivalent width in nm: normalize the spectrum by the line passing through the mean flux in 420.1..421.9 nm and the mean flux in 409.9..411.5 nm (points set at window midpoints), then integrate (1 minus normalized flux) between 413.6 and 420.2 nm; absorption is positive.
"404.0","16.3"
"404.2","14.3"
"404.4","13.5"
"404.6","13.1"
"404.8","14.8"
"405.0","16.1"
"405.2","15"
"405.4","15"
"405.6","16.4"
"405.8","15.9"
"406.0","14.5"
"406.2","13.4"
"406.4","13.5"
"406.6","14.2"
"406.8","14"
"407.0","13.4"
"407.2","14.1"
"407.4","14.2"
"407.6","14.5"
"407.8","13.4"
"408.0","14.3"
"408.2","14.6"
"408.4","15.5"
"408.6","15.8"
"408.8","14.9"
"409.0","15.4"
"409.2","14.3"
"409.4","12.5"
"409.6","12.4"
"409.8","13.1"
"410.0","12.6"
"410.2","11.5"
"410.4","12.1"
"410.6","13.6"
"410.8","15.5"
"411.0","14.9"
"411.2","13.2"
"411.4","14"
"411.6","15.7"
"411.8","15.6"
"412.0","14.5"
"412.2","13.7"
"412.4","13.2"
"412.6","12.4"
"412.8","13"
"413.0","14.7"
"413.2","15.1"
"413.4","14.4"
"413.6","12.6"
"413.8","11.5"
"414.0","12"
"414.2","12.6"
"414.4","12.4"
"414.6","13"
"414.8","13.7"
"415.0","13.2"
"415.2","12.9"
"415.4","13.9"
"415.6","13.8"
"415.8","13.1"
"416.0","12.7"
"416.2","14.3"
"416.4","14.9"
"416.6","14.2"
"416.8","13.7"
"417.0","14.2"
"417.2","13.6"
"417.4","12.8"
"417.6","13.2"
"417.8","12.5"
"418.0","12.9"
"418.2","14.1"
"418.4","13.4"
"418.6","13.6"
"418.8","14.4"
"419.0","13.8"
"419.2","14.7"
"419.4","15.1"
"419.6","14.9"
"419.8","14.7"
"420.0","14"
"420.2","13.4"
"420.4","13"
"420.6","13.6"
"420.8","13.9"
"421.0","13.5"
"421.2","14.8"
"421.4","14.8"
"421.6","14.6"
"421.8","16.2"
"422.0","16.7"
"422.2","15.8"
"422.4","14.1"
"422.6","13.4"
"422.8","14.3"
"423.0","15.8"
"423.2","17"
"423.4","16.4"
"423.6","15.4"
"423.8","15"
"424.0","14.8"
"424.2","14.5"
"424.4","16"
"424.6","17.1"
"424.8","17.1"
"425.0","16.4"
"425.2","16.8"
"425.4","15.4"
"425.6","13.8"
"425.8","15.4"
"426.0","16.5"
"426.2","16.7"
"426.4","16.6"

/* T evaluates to 0.17 nm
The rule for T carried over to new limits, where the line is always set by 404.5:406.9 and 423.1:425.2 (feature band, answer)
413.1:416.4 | 0.45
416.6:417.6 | 0.12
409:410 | 0.11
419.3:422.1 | 0.22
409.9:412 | 0.16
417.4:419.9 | 0.27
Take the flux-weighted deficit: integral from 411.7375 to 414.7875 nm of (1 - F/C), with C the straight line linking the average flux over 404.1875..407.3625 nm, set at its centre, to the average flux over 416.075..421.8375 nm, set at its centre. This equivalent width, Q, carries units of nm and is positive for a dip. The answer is 0.18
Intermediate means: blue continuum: 14.4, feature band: 13.4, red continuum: 14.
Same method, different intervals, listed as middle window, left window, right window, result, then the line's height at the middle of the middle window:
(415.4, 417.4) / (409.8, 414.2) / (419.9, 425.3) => 0.06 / 14.2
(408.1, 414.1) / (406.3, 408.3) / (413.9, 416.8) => -0.05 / 13.7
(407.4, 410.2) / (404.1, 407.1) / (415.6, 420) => 0.06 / 14.3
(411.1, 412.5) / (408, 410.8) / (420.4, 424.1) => -0.03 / 14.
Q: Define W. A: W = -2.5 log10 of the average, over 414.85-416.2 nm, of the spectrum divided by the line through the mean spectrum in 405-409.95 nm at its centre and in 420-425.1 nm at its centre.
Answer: 0.11 mag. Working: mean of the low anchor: 14.4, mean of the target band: 13.4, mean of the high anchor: 15.1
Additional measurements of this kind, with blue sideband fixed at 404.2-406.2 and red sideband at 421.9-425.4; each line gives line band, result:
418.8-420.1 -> 0.07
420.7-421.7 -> 0.09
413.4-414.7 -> 0.21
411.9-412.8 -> 0.13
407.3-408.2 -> 0.06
